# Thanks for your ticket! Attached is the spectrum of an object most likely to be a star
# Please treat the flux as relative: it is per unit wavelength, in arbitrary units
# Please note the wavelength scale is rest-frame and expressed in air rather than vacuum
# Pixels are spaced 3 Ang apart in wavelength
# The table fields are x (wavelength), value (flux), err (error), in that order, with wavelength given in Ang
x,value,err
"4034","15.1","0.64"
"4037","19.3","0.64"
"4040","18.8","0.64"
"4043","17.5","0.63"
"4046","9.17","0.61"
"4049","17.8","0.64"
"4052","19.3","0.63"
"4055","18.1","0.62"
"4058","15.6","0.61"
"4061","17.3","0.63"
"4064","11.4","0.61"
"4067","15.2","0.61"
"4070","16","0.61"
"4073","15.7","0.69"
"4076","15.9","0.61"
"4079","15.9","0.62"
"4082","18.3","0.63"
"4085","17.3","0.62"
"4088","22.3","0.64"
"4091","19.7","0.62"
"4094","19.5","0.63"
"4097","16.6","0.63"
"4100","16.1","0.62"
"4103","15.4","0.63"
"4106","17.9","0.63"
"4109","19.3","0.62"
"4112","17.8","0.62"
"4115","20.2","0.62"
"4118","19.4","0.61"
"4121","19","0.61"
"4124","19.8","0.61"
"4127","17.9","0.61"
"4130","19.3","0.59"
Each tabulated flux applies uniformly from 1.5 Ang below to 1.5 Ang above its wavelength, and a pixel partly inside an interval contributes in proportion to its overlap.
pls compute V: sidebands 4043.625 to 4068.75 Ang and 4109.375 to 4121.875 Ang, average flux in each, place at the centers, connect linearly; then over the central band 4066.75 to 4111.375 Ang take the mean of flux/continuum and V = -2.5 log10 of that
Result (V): 0.00 mag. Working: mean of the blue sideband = 15.6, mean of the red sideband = 19.1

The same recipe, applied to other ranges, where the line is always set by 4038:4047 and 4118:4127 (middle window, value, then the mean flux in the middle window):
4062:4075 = 0.15 mag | 14.7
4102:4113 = 0.05 mag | 17.7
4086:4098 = -0.10 mag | 19.6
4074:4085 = 0.04 mag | 16.7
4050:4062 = -0.08 mag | 17.6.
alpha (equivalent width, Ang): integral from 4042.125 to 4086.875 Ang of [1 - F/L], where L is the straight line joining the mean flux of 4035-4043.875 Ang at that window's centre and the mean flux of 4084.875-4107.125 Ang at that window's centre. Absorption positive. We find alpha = 5.5 Ang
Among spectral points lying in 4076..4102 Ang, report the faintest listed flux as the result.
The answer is 15.9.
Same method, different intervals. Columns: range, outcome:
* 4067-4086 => 15.2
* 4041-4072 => 9.17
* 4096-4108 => 15.4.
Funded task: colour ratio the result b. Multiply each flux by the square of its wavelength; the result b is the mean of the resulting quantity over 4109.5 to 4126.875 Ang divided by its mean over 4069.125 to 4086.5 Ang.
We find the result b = 1.18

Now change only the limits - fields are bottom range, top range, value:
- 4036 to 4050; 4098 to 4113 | 1.09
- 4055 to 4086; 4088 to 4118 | 1.17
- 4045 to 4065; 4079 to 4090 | 1.21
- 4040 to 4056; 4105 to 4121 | 1.18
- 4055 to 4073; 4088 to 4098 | 1.27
